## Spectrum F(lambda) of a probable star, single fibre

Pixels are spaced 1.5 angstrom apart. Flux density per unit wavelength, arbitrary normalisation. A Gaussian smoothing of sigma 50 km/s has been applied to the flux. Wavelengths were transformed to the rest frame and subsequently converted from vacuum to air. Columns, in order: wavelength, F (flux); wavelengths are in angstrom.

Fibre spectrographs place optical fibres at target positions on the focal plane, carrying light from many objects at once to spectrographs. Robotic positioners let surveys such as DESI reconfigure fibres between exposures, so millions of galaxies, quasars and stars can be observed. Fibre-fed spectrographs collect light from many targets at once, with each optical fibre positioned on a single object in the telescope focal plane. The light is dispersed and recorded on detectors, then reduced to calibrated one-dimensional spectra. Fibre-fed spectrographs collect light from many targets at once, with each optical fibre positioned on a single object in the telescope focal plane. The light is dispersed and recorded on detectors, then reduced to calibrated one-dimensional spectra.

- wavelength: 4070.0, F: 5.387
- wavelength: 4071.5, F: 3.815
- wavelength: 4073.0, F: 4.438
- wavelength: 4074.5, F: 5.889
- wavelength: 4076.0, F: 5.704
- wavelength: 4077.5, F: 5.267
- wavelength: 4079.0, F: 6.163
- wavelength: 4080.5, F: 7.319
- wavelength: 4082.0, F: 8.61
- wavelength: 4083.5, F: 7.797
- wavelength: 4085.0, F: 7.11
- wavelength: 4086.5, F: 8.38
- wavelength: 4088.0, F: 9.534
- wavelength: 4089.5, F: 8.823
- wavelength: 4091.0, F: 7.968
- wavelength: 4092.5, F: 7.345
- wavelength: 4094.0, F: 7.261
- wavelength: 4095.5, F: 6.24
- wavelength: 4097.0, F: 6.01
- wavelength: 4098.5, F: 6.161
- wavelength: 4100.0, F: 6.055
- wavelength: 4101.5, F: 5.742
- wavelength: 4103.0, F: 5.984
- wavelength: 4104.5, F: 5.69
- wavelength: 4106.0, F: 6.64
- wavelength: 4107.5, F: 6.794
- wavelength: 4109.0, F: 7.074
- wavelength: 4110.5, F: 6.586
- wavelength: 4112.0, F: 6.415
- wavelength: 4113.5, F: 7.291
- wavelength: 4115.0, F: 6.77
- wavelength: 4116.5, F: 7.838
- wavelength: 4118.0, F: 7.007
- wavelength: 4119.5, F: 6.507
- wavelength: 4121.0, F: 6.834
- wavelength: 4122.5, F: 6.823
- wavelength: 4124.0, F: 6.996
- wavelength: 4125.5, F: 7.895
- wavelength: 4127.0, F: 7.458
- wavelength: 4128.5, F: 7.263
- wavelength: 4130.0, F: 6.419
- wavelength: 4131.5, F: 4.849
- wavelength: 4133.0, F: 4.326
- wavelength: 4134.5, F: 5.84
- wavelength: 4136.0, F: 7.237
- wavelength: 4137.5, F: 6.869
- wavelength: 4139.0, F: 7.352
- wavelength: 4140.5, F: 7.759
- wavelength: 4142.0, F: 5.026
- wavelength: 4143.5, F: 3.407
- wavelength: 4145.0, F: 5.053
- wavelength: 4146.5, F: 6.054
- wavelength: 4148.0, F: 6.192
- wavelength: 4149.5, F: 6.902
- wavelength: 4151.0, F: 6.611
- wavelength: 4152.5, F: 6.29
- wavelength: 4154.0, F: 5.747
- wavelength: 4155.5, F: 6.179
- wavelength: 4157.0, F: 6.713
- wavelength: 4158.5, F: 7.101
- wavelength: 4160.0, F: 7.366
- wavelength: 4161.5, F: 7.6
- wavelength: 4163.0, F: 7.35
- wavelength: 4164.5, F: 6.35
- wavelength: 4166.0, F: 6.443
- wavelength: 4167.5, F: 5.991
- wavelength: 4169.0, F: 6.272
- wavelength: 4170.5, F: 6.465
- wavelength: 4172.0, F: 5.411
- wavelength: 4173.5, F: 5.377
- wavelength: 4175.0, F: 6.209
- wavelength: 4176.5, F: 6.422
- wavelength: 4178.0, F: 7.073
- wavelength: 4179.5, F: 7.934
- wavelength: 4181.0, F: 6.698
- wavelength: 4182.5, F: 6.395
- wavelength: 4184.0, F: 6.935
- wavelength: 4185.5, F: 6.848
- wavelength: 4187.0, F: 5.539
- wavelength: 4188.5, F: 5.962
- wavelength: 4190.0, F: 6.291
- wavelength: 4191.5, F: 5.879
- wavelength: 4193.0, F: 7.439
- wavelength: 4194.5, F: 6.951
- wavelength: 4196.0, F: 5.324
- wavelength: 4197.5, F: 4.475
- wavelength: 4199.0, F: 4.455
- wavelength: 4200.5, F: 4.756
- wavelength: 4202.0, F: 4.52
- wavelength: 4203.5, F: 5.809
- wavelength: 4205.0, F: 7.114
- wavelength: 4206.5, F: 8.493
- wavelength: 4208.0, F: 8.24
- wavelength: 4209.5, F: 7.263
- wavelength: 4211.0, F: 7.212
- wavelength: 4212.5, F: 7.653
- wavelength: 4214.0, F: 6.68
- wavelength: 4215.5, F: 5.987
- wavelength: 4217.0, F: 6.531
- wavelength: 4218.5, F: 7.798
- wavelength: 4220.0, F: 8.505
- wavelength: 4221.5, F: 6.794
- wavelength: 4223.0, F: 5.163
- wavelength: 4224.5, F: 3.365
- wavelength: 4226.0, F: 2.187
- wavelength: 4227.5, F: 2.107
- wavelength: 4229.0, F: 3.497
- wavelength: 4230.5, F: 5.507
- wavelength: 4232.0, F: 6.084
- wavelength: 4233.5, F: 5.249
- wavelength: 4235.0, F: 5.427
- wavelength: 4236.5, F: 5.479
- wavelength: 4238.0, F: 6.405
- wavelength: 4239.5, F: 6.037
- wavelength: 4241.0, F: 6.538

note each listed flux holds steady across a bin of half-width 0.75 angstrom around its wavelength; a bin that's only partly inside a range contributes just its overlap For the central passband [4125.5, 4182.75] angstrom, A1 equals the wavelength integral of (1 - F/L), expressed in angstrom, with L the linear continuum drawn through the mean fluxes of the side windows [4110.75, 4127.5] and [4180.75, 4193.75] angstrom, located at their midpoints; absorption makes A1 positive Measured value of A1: 2.91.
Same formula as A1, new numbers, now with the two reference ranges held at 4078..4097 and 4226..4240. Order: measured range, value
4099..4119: 1.68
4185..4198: -0.93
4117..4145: 1.66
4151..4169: -1.05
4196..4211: -1.91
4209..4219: -3.27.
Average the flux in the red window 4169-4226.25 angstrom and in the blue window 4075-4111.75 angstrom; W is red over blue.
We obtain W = 0.91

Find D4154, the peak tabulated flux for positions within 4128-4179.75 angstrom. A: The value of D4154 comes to 7.934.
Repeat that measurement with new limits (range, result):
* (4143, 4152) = 6.902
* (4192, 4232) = 8.505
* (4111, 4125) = 7.838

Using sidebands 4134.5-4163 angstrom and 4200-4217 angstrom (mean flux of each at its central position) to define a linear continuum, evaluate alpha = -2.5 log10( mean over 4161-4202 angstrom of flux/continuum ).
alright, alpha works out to 0.06 mag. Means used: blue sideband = 6.42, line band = 6.21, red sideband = 6.72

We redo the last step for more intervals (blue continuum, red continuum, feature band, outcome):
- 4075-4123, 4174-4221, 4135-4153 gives 0.09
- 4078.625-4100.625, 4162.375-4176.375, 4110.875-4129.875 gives -0.02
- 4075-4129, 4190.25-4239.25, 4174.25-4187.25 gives -0.08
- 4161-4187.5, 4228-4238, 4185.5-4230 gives -0.03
